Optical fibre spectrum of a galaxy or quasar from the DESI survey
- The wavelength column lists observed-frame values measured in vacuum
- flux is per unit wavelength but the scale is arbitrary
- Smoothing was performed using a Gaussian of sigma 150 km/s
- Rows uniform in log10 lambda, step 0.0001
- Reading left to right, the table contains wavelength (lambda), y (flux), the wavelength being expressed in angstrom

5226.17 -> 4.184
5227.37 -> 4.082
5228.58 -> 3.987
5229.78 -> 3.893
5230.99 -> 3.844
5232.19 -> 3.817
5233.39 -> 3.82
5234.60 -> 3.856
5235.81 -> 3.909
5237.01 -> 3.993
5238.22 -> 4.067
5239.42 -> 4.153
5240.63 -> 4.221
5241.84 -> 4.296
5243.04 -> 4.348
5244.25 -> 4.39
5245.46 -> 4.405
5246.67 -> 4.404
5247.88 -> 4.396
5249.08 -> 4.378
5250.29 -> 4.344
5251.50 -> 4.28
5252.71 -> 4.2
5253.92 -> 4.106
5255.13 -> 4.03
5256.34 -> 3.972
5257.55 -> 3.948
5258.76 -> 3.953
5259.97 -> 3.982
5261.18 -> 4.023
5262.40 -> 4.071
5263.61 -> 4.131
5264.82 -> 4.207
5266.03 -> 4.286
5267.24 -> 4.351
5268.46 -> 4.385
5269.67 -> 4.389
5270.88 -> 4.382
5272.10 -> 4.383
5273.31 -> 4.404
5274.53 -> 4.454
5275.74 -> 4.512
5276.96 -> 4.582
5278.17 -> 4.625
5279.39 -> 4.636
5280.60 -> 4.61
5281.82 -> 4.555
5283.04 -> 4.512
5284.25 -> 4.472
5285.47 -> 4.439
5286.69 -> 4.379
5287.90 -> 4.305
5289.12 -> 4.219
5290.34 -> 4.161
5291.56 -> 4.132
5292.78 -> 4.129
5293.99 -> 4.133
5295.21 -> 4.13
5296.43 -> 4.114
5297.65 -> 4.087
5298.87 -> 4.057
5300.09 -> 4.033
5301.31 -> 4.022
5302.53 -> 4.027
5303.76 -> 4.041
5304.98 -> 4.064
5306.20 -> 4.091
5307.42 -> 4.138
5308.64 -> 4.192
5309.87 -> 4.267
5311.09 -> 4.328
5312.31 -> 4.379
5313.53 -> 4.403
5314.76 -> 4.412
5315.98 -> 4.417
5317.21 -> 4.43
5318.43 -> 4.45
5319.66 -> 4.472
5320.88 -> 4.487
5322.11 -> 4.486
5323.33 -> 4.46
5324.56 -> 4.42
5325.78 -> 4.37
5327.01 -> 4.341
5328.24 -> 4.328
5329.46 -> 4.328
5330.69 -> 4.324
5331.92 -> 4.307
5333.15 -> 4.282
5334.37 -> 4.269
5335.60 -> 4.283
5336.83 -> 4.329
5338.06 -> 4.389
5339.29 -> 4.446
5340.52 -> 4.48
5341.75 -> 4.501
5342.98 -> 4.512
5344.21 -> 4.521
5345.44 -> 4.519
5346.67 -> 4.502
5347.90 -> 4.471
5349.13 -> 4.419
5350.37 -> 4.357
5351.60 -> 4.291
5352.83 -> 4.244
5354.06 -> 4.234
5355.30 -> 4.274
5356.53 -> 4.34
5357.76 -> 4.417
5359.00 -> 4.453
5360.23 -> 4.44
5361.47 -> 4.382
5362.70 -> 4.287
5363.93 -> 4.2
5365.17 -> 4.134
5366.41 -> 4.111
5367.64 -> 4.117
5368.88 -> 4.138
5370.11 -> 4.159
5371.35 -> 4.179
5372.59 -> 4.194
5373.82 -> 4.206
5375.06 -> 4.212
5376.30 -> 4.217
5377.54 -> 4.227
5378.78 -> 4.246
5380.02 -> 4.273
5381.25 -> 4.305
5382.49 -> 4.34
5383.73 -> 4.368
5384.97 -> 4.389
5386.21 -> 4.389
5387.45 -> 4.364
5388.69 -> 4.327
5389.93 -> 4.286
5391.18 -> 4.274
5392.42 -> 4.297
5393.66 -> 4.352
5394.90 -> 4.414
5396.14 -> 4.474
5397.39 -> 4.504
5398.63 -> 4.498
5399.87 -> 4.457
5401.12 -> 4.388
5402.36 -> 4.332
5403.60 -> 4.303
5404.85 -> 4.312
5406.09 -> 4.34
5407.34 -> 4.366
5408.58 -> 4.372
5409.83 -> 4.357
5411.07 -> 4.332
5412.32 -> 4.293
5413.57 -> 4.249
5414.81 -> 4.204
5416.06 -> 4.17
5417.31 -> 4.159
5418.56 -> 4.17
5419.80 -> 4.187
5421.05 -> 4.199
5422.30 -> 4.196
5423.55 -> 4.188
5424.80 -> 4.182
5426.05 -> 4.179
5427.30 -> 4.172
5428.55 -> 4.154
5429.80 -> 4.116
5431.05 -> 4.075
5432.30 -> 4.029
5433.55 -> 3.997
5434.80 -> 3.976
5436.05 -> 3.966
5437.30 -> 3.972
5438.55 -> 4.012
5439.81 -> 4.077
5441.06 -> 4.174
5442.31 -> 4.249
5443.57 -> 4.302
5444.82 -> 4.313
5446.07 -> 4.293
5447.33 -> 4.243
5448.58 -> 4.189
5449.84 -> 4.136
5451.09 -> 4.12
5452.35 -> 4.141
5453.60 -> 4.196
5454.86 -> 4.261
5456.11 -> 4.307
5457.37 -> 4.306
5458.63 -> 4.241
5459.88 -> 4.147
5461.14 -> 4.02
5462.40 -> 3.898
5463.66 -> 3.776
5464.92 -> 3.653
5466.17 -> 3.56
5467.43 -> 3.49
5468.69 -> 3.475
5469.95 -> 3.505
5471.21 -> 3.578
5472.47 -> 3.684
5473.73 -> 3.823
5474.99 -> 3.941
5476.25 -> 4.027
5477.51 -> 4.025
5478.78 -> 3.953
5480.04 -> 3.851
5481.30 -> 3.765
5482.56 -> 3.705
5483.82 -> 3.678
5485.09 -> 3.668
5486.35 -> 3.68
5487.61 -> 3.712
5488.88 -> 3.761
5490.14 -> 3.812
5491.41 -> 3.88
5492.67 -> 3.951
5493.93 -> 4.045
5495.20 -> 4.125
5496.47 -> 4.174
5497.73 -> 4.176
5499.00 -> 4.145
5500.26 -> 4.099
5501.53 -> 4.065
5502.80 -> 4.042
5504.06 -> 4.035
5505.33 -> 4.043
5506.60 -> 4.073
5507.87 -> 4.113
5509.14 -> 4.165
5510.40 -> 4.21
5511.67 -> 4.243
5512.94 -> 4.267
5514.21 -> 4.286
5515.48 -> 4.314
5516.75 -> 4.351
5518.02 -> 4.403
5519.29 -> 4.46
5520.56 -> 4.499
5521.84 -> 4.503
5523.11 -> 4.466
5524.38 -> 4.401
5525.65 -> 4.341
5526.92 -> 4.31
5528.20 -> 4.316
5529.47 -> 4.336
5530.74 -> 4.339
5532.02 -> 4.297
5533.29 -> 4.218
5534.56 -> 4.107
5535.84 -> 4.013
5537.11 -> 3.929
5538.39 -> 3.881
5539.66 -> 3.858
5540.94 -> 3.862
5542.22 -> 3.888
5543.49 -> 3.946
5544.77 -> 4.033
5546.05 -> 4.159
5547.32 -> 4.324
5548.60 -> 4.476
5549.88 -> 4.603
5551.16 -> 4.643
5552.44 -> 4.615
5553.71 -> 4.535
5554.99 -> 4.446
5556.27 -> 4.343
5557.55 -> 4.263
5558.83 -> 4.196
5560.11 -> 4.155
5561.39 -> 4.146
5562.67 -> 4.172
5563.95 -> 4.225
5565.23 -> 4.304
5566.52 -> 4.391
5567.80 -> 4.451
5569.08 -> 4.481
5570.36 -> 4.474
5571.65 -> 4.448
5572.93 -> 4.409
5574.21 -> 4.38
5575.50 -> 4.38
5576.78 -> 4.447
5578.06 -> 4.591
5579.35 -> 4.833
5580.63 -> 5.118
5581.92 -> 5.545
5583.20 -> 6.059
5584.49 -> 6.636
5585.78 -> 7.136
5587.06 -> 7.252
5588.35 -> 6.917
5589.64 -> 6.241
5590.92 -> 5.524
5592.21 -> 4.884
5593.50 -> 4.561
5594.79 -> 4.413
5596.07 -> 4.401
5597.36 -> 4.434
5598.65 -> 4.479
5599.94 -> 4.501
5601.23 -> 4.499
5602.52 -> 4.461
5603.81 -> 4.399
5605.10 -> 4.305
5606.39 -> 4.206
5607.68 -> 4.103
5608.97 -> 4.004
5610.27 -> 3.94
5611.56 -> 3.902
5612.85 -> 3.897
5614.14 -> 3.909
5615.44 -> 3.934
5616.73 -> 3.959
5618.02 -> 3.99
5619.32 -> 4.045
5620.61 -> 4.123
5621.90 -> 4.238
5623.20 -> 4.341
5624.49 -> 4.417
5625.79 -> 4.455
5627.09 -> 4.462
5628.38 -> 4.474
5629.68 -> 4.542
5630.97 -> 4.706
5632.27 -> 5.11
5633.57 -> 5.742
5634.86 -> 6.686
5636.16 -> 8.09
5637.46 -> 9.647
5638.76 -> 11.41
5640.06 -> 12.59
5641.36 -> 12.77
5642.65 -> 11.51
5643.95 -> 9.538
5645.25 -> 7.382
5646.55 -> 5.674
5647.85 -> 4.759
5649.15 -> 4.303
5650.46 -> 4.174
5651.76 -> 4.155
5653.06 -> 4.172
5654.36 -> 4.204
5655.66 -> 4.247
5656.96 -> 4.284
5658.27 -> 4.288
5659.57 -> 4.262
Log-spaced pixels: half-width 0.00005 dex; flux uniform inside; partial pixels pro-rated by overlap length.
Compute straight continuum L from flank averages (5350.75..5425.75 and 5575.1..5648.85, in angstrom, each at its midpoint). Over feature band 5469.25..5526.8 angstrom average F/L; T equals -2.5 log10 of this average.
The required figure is 0.21 mag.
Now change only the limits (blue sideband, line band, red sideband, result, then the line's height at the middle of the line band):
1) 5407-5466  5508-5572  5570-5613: 0.088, 4.64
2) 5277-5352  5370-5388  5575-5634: 0.038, 4.43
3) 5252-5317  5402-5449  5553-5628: 0.057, 4.42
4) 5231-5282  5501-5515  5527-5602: 0.103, 4.56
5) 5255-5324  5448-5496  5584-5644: 0.277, 5.03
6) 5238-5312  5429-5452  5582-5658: 0.176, 4.85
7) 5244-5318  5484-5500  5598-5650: 0.287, 5.11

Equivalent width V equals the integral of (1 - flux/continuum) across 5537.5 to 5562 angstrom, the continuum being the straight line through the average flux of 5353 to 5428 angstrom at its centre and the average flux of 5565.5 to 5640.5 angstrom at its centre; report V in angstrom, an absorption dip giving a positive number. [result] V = 3.4 angstrom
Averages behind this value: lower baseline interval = 4.28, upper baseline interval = 5.11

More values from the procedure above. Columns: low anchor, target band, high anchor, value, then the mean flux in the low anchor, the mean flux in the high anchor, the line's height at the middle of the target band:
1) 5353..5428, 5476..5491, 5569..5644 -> 3.10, 4.28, 5.45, 4.79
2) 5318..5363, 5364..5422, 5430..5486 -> -1.15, 4.39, 3.97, 4.2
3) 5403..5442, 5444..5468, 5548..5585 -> 1.15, 4.18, 4.61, 4.28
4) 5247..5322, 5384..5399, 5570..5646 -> 0.99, 4.27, 5.53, 4.69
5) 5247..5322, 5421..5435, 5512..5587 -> 0.85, 4.27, 4.49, 4.39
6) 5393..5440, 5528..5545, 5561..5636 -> 1.84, 4.23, 4.73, 4.56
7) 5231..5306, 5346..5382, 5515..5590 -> 0.55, 4.22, 4.59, 4.34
